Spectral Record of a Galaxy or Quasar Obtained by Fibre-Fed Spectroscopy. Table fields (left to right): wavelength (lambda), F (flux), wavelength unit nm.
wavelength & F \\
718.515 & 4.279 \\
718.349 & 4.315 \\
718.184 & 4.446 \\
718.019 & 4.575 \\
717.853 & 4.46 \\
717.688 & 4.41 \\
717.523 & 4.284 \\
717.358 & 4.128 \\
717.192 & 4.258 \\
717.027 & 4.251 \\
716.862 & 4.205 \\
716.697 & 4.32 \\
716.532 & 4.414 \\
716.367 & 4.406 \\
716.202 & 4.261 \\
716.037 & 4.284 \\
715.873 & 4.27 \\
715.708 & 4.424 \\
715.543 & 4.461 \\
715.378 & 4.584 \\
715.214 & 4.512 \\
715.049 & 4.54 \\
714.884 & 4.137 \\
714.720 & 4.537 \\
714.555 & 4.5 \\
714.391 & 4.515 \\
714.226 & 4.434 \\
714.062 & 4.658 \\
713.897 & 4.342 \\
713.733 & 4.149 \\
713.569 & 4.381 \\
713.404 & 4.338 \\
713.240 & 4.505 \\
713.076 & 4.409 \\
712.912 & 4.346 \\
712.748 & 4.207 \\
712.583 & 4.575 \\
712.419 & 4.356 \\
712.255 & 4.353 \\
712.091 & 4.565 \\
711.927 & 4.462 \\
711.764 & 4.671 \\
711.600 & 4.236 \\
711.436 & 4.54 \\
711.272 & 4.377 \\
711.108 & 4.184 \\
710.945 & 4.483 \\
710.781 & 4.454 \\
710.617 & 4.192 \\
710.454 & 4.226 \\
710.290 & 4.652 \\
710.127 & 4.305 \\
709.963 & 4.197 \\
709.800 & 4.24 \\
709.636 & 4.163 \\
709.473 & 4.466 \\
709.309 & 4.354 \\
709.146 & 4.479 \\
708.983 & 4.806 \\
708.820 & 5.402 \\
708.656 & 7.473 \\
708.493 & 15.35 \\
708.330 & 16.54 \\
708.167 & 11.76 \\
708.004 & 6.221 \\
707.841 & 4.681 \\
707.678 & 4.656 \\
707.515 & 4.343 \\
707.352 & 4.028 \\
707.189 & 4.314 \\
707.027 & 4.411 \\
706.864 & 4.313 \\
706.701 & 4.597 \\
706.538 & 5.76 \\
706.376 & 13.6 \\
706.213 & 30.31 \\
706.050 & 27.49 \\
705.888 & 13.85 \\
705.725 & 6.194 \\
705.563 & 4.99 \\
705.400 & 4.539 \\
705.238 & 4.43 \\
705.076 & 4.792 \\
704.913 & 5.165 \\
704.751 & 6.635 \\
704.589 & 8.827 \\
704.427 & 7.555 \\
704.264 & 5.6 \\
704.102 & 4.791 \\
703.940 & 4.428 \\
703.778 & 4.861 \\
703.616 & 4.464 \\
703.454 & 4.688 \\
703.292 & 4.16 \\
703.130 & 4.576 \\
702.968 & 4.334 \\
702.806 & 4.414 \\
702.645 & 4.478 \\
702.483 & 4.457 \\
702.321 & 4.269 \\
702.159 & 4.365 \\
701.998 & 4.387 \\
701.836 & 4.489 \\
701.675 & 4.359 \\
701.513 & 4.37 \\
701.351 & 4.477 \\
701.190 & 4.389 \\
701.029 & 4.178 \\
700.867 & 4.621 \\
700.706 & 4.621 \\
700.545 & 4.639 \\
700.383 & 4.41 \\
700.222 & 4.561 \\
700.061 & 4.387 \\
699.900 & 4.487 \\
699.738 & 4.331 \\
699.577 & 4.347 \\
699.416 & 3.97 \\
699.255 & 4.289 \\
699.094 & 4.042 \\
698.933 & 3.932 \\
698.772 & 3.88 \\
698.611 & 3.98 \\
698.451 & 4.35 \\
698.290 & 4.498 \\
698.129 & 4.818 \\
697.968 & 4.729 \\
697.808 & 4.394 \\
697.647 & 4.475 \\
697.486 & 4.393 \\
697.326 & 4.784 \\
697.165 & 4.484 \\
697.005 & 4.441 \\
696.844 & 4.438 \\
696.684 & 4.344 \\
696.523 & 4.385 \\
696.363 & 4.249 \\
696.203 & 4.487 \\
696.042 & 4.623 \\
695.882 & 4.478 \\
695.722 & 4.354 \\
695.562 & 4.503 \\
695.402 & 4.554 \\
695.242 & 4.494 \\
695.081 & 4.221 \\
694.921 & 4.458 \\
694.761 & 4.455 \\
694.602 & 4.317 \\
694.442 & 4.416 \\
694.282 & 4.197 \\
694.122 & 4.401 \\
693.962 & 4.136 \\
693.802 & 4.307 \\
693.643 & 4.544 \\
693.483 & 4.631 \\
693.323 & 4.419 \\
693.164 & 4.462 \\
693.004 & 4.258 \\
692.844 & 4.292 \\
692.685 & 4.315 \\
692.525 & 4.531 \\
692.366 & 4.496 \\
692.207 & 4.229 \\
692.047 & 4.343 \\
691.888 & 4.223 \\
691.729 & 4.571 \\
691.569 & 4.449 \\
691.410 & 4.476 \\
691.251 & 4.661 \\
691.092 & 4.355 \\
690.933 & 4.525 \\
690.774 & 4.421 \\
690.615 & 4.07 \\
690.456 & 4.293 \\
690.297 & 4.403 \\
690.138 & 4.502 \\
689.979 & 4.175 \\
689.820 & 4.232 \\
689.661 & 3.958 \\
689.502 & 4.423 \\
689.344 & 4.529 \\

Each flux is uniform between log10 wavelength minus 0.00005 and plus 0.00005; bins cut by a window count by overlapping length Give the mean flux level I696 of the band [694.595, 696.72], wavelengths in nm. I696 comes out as 4.43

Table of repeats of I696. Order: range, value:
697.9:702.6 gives 4.37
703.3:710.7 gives 7.06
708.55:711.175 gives 4.73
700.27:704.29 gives 4.5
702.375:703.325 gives 4.41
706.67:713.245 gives 5.3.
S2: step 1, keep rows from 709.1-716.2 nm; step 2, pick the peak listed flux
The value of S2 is 4.671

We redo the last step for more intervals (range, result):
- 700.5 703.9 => 4.861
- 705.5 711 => 30.31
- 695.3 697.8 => 4.784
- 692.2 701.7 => 4.818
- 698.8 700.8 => 4.639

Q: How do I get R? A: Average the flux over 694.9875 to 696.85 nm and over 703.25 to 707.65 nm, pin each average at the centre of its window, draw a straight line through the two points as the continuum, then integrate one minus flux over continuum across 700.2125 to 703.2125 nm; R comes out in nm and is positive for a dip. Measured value 0.88 nm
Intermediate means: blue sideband 4.43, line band 4.44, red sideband 7.52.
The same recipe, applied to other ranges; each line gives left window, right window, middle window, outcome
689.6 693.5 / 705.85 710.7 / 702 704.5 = 0.760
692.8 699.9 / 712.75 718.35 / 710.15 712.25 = -0.016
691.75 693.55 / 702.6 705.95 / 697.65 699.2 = 0.210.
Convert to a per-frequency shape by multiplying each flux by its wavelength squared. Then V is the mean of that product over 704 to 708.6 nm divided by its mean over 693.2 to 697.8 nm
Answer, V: 1.99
